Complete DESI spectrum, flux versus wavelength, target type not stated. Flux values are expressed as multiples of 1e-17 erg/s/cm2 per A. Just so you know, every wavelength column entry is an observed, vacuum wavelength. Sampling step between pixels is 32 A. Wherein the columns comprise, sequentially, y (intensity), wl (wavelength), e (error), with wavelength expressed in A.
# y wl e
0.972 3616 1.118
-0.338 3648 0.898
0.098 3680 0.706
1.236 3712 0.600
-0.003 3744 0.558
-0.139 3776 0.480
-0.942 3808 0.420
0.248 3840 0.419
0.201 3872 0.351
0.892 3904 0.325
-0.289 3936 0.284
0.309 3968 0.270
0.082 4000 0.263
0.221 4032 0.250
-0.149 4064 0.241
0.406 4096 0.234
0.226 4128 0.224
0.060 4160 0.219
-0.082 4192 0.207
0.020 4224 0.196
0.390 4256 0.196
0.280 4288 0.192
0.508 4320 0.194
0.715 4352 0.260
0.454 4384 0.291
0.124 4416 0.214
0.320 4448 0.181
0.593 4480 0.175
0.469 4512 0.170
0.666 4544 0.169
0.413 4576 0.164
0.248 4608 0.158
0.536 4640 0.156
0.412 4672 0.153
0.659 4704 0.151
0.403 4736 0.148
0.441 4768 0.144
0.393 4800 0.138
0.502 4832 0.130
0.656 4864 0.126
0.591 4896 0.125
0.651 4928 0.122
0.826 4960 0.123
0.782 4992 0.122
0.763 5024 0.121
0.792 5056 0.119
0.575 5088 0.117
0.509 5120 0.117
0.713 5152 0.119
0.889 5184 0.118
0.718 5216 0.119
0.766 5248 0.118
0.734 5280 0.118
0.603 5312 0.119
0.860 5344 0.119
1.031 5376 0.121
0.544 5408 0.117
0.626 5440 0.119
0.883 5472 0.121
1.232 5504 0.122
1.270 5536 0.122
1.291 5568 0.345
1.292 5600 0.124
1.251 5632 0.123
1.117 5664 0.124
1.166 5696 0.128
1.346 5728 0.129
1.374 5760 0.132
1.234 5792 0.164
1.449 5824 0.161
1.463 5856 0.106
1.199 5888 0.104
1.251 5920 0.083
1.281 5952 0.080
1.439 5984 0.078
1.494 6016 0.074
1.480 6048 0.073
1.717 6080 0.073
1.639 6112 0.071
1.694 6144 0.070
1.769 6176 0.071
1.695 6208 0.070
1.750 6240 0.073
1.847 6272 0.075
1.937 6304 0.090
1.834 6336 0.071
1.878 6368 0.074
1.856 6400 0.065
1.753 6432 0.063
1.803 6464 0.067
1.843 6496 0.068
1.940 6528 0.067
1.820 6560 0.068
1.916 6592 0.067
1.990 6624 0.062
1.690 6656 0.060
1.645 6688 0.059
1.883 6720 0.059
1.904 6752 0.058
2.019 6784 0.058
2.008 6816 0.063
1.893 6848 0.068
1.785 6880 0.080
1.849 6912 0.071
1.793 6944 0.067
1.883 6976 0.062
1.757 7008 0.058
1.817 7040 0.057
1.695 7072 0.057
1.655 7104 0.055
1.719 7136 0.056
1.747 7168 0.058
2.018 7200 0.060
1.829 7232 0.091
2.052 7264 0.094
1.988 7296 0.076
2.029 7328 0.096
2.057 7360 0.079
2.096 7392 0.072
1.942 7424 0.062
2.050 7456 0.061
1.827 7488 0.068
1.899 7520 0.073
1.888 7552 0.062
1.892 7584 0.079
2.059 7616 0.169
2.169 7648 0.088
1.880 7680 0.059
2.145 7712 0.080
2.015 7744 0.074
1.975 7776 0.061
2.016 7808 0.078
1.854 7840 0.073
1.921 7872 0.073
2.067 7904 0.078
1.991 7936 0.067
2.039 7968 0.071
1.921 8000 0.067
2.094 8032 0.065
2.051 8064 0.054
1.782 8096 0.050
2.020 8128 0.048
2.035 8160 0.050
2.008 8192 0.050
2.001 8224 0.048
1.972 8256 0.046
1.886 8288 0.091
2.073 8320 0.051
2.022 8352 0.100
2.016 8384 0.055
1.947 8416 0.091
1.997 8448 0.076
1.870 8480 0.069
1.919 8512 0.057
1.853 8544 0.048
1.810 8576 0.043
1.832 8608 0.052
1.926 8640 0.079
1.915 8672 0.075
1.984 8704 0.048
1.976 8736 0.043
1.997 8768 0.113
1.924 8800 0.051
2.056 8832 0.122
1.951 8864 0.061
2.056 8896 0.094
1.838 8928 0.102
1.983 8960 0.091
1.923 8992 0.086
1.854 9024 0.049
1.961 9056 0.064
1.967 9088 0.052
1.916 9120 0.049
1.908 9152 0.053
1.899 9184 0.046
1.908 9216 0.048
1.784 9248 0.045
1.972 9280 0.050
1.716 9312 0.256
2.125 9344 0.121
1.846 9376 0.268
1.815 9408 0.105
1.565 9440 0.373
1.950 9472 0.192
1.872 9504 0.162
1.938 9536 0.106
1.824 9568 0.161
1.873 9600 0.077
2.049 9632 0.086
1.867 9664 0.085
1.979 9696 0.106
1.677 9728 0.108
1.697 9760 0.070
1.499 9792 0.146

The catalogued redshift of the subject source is 0.373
